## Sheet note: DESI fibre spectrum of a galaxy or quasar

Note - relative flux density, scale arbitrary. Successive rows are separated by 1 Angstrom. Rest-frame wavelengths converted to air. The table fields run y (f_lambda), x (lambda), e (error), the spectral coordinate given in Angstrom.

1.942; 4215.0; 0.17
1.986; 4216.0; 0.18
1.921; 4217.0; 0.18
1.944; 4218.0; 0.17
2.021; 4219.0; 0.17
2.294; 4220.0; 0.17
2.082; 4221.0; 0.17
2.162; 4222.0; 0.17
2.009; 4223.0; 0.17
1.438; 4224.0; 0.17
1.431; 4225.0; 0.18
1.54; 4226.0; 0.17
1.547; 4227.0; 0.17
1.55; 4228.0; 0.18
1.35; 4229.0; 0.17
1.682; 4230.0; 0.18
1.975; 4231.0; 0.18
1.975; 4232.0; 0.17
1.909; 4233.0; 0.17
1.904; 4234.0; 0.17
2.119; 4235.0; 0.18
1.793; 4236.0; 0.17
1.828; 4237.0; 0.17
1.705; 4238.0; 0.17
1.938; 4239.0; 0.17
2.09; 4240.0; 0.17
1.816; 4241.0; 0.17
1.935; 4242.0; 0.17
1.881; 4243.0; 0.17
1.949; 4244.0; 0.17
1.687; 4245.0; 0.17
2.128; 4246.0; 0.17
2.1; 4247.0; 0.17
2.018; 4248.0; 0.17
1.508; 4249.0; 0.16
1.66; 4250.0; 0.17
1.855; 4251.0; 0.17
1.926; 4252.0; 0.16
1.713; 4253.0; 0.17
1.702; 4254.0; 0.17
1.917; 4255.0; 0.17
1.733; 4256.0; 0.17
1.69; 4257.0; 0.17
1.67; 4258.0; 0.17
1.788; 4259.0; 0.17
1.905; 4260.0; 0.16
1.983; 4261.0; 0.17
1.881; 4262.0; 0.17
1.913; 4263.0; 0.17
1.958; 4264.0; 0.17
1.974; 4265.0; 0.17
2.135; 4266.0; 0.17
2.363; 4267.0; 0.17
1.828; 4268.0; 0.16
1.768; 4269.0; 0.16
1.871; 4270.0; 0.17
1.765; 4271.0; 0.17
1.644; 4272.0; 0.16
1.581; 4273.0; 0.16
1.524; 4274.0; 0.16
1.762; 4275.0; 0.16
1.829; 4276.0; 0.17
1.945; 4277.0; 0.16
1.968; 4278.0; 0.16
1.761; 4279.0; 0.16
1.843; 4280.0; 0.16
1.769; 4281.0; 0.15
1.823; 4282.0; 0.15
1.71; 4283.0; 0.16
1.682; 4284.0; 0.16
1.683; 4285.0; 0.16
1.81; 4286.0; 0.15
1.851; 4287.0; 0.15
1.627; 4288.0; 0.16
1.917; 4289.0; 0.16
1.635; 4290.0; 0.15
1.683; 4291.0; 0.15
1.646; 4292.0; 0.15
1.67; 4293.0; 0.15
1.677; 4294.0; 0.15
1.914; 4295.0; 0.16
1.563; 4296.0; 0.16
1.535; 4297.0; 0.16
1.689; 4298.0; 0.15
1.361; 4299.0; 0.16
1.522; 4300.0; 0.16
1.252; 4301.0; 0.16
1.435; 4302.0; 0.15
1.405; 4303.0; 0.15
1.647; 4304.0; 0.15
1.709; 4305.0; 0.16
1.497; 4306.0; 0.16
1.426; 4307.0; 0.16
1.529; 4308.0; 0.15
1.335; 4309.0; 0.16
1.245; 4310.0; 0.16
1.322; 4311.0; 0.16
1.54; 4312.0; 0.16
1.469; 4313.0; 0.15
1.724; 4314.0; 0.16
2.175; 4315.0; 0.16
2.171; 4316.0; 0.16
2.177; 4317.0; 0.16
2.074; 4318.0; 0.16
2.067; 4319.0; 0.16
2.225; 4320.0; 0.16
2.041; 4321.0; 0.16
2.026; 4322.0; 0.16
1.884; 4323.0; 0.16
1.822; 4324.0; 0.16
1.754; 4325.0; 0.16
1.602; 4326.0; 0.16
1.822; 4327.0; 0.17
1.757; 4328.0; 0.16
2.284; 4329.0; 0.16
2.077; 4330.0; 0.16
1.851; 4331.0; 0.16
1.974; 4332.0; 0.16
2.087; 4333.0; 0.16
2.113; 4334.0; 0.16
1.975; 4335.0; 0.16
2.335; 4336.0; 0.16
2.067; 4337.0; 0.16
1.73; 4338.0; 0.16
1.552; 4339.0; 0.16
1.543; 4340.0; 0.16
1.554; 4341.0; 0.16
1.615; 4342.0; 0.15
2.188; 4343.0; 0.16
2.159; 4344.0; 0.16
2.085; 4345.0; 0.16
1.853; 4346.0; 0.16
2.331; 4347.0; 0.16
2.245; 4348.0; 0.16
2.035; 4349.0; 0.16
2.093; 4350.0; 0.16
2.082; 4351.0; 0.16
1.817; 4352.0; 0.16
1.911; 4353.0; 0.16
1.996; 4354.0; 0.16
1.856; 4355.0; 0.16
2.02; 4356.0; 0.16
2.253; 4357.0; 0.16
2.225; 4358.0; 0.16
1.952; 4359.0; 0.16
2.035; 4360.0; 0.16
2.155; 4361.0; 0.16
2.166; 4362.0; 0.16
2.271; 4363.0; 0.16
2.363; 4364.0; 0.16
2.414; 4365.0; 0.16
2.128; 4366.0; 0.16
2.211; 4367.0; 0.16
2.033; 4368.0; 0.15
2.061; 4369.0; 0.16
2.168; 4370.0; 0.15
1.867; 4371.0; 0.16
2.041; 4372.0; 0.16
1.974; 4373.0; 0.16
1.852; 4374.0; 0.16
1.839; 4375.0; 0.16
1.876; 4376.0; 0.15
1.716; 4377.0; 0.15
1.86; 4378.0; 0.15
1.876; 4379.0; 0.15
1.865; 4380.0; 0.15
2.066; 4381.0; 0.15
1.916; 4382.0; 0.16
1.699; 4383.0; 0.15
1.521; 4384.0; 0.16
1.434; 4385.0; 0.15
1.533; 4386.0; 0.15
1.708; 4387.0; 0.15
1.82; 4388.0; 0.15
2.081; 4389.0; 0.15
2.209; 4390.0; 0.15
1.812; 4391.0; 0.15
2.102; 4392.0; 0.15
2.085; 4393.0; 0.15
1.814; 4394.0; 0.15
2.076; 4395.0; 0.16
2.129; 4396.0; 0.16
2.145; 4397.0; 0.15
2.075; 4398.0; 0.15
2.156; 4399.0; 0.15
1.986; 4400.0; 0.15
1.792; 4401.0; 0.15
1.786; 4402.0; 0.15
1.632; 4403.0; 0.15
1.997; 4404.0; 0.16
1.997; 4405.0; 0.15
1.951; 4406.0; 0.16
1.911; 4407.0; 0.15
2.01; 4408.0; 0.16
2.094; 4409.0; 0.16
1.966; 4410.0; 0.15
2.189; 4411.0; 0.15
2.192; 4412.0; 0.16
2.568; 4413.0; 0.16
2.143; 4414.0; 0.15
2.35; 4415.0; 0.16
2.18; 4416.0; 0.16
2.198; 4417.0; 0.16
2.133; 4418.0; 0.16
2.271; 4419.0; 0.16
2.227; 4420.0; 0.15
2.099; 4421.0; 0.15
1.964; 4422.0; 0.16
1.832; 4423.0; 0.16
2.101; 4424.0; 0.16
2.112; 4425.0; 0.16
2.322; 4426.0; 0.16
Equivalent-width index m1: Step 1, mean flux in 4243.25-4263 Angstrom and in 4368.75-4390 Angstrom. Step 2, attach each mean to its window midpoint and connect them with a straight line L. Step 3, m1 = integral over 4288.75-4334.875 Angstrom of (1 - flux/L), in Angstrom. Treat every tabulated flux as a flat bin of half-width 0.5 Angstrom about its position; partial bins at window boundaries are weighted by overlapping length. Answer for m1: 2.4 Angstrom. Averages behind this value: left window 1.83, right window 1.85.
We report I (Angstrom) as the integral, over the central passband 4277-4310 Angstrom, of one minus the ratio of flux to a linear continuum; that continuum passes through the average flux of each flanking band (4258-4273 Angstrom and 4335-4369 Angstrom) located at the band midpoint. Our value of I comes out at 5.1 Angstrom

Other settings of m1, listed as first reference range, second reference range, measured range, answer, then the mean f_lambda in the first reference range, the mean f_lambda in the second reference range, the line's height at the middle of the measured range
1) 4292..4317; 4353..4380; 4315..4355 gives -3.73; 1.59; 2.04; 1.81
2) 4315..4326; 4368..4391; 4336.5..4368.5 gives -1.64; 2.01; 1.87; 1.93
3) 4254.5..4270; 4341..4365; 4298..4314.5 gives 4.26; 1.9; 2.07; 1.98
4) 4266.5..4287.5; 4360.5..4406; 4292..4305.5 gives 1.93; 1.8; 1.96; 1.83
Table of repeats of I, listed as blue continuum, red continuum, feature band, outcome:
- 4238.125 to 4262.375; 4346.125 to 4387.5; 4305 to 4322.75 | 1.5 Angstrom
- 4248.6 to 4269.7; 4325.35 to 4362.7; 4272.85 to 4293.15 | 1.5 Angstrom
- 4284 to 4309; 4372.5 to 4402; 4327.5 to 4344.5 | -2.0 Angstrom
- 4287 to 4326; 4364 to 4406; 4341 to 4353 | -1.3 Angstrom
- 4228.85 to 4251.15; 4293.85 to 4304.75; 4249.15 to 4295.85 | -3.0 Angstrom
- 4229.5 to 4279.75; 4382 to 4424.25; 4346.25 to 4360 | -0.8 Angstrom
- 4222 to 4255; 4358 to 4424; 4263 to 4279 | -0.1 Angstrom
